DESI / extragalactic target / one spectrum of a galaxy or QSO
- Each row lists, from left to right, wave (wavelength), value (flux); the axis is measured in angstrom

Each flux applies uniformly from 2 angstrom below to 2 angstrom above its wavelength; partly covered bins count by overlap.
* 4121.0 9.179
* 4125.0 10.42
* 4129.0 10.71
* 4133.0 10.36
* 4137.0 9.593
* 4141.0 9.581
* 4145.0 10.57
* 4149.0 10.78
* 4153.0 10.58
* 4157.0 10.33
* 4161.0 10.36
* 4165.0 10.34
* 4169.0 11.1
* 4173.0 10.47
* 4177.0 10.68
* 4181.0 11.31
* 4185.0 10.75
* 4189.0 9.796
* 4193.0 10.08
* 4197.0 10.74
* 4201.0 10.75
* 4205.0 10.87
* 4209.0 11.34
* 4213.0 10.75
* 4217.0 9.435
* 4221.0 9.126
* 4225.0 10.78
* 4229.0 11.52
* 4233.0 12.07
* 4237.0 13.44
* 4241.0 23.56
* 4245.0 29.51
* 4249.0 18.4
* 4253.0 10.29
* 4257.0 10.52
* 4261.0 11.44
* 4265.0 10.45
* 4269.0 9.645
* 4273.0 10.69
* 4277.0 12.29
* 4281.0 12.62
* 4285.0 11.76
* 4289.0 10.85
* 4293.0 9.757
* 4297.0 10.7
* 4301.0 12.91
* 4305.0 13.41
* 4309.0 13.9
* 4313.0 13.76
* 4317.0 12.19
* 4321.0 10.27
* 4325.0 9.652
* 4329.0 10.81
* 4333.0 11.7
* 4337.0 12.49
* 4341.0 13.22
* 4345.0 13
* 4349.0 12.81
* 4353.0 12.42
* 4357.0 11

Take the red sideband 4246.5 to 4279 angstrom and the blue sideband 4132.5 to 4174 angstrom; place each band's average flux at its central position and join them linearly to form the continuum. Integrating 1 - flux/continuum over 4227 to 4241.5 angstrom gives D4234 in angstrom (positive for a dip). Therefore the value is -3.4 angstrom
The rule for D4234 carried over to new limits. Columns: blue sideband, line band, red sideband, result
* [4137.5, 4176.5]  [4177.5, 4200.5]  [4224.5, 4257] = 3.7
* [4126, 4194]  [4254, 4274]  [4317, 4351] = 1.3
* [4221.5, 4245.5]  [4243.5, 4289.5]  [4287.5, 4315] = 3.0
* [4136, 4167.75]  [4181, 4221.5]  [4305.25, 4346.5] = 1.4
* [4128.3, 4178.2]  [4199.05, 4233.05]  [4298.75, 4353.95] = 1.3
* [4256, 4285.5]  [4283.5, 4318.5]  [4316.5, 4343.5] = -2.5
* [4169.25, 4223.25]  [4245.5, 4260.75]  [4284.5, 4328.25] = -4.7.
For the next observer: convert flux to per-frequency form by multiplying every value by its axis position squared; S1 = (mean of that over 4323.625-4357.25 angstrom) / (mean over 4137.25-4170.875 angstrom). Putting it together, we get 1.3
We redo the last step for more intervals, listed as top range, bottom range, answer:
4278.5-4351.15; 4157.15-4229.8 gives 1.20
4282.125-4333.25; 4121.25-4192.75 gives 1.20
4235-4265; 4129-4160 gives 1.67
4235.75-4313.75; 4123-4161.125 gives 1.39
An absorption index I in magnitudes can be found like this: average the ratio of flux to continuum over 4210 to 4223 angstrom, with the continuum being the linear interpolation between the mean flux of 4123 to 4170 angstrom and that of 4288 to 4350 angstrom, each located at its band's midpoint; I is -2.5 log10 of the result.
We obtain 0.12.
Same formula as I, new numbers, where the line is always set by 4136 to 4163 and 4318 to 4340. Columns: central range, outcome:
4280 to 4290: -0.08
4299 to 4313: -0.22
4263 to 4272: 0.08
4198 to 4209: -0.04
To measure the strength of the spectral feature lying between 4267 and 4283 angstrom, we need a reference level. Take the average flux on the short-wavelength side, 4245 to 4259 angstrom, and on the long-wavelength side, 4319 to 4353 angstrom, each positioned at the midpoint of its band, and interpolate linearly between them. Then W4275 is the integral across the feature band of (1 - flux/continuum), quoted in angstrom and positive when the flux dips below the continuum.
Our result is 3.4 angstrom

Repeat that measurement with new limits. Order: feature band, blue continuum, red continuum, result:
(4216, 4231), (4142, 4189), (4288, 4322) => 1.26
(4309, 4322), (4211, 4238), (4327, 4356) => -0.54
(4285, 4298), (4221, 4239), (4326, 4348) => 1.43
